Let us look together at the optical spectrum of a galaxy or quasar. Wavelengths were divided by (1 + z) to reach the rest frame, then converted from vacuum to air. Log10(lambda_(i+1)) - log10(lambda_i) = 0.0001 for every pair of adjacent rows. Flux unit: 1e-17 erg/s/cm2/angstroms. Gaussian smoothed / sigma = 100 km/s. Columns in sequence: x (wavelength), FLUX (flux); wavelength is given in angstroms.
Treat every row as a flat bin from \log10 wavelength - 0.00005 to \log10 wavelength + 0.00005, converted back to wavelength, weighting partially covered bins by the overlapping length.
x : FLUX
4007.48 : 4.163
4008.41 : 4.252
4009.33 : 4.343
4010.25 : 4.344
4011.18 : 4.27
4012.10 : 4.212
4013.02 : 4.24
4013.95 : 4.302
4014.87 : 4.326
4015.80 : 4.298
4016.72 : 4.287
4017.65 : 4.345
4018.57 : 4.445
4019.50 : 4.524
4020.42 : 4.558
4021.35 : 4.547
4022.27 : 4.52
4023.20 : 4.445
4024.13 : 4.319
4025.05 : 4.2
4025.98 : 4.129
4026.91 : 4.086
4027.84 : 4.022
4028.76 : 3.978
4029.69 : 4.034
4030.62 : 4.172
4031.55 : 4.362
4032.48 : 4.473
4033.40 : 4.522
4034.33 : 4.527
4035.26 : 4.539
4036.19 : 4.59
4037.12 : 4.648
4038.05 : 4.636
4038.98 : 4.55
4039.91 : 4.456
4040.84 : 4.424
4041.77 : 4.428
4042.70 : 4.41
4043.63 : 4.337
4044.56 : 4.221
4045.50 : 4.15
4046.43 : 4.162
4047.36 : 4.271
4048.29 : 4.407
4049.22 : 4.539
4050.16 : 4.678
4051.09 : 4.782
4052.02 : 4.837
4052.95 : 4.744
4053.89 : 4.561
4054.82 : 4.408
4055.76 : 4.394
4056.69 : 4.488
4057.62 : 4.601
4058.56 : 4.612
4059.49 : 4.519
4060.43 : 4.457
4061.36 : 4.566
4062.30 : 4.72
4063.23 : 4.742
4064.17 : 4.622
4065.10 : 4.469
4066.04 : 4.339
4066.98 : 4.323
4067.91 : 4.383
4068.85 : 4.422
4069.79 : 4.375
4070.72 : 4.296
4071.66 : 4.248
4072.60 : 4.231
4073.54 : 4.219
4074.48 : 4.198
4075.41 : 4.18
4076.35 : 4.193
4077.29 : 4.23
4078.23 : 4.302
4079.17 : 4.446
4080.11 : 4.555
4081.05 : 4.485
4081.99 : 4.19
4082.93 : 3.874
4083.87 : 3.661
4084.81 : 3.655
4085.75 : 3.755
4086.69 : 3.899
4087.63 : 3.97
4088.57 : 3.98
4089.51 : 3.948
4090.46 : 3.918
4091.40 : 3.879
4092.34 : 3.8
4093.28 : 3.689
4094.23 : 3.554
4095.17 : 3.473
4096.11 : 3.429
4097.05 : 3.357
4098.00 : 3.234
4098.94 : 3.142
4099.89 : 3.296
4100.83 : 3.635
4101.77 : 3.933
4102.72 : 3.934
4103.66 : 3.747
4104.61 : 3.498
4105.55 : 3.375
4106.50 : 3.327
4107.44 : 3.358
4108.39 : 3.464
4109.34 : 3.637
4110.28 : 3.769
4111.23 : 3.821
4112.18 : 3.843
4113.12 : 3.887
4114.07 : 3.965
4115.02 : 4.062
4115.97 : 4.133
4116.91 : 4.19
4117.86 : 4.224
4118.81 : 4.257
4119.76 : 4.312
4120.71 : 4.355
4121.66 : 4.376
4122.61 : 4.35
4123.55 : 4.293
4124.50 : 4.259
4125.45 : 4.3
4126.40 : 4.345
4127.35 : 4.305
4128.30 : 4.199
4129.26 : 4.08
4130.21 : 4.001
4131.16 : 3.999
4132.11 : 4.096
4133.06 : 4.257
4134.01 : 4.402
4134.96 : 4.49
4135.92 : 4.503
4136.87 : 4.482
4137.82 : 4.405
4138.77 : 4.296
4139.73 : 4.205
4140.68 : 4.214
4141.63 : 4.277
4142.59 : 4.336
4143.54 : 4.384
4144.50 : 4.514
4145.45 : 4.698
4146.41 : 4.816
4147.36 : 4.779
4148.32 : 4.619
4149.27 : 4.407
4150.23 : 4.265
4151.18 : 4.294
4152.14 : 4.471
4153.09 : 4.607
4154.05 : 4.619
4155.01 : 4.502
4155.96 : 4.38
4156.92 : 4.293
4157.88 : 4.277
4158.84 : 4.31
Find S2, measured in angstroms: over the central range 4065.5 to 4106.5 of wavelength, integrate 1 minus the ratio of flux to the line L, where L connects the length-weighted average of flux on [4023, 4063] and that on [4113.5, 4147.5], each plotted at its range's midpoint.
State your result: 4.1 angstroms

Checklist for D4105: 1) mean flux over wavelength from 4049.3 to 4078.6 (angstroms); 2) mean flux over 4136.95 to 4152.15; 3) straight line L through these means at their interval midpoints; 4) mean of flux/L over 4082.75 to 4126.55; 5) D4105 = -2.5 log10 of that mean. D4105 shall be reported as 0.16 mag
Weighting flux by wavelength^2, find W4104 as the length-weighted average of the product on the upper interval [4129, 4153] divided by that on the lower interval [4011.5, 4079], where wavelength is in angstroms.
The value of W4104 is 1.04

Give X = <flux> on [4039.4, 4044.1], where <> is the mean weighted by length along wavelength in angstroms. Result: 4.42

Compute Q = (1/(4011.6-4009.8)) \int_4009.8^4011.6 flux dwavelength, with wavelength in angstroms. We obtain 4.29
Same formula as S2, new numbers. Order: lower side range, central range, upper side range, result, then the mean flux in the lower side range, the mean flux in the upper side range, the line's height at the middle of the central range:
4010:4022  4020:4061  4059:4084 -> -0.63 angstroms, 4.37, 4.35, 4.36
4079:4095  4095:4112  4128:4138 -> 2.20 angstroms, 3.94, 4.26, 4.05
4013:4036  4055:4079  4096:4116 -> -2.69 angstroms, 4.33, 3.62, 3.96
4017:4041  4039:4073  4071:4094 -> -1.97 angstroms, 4.39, 4.06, 4.22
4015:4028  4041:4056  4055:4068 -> 0.01 angstroms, 4.34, 4.52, 4.46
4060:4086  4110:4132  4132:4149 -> 1.25 angstroms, 4.29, 4.44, 4.4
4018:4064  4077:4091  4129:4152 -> 1.14 angstroms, 4.45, 4.37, 4.41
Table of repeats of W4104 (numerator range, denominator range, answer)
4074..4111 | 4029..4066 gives 0.86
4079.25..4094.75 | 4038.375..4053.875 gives 0.90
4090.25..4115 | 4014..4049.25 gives 0.86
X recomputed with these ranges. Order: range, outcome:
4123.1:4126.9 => 4.3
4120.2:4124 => 4.35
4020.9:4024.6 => 4.46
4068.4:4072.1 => 4.34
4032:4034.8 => 4.51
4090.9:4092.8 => 3.85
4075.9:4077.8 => 4.21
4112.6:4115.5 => 3.97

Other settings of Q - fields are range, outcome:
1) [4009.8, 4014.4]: 4.27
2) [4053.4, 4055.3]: 4.46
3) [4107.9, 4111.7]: 3.67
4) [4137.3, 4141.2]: 4.29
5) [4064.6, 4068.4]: 4.38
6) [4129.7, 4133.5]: 4.09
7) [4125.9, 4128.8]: 4.27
